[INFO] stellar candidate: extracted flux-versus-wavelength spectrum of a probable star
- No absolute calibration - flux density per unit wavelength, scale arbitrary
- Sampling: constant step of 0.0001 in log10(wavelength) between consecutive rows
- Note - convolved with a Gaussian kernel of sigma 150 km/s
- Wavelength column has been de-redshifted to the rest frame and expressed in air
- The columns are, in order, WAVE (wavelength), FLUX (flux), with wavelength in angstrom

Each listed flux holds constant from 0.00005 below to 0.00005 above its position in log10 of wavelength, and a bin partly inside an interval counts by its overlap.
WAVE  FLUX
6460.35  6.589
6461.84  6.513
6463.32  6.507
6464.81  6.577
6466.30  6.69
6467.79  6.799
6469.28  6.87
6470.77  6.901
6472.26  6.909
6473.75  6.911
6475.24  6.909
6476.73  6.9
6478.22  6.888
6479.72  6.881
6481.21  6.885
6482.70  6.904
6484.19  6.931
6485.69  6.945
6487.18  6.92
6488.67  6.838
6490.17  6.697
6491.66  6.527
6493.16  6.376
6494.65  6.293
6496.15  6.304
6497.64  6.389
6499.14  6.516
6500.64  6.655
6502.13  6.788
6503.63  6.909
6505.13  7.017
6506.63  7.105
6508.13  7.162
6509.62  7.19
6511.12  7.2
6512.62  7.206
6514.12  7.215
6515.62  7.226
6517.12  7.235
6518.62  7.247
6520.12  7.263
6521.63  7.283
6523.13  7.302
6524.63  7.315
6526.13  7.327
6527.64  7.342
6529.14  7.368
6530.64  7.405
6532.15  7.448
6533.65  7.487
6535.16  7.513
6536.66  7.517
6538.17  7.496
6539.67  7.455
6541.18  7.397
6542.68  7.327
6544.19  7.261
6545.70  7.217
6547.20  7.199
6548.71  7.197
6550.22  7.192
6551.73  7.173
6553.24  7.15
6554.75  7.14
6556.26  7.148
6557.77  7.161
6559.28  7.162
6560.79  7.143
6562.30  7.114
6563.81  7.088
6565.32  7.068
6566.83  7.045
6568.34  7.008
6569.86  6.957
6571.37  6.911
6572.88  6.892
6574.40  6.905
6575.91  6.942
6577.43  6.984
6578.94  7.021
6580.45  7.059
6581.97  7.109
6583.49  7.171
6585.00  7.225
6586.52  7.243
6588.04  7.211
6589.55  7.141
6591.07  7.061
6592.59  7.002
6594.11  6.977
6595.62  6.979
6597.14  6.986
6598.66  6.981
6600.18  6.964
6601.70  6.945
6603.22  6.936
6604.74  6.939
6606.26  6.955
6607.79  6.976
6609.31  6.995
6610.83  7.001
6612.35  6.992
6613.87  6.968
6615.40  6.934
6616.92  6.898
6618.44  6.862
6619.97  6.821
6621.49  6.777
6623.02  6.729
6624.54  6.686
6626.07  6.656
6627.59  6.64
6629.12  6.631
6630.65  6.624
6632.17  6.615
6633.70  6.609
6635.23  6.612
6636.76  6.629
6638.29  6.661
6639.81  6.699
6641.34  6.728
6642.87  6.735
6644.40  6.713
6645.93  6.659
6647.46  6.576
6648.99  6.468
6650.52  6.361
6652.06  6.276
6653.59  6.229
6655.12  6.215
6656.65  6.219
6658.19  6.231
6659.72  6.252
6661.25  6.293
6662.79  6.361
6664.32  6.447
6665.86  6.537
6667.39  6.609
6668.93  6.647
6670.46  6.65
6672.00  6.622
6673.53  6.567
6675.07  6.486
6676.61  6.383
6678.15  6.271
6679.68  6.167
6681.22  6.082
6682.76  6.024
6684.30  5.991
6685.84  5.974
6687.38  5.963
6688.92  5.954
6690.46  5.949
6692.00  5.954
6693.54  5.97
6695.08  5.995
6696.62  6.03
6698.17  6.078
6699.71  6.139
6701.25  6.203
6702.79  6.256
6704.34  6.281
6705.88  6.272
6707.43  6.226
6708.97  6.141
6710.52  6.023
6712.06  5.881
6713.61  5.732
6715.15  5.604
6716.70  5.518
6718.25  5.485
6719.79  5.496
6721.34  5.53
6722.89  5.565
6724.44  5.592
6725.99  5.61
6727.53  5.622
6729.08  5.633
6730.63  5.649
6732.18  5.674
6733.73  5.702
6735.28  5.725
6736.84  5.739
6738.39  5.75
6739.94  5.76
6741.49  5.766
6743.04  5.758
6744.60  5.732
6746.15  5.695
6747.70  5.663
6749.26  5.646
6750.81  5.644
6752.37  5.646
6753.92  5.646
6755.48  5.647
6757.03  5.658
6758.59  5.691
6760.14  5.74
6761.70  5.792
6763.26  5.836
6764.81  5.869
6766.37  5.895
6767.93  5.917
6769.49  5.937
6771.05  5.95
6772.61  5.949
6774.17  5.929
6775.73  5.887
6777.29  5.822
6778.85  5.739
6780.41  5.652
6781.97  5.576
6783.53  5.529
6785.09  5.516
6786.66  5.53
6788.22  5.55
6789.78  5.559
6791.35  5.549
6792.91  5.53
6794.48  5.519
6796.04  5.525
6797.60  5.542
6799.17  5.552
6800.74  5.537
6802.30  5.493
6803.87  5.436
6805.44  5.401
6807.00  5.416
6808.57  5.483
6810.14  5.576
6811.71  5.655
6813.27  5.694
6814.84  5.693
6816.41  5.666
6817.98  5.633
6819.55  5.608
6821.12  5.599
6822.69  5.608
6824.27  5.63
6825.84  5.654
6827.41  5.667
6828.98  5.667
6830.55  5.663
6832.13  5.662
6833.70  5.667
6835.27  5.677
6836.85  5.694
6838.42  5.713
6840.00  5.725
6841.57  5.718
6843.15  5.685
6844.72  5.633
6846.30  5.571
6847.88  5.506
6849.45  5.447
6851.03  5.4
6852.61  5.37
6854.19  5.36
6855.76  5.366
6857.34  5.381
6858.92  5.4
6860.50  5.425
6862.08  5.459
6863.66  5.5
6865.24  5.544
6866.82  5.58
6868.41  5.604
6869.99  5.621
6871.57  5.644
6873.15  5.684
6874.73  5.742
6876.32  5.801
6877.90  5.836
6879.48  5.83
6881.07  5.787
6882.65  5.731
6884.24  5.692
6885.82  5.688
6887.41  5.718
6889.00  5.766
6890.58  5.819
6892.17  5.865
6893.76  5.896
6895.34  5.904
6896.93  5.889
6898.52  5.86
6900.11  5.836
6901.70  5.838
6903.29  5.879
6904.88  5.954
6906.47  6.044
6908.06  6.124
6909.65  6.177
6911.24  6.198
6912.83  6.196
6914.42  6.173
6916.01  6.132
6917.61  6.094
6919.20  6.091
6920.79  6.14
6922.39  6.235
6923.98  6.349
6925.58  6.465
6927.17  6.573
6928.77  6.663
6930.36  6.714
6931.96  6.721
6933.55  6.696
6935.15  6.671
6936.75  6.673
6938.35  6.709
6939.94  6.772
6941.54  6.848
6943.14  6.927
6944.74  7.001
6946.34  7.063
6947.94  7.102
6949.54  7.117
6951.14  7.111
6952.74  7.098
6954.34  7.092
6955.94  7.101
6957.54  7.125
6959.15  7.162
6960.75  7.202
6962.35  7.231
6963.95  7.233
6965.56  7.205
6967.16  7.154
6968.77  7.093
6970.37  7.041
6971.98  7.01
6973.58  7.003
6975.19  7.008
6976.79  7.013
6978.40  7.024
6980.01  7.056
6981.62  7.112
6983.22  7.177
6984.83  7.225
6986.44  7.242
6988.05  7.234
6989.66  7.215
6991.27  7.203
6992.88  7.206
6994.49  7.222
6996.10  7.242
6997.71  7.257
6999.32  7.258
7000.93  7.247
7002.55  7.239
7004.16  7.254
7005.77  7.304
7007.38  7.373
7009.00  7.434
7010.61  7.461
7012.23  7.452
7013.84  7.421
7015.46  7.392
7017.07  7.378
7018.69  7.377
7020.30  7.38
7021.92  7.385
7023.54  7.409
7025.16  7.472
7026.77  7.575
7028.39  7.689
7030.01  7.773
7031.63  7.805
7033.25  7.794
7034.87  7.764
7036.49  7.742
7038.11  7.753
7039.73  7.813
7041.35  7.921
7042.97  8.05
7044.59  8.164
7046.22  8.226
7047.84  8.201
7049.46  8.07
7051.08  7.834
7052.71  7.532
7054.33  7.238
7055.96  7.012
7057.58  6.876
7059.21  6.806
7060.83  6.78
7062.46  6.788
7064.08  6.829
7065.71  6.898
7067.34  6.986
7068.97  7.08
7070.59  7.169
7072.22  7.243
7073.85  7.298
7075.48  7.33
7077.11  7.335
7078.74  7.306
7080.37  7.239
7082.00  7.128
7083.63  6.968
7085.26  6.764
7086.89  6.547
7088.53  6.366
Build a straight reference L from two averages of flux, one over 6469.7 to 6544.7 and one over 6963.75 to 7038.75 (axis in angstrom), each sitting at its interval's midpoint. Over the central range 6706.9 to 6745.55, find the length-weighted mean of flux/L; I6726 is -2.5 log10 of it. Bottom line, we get 0.25 mag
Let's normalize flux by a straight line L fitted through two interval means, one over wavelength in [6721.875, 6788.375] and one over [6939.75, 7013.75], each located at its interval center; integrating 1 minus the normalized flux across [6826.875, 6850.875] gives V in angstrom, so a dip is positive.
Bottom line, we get 2.4 angstrom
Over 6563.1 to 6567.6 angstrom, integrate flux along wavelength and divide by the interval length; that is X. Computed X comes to 7.08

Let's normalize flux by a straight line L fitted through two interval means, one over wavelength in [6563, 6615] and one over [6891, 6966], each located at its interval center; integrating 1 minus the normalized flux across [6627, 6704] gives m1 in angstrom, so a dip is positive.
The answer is 6.14 angstrom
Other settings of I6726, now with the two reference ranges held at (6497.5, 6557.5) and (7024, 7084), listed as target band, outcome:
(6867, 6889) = 0.28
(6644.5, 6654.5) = 0.13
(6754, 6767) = 0.26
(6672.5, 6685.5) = 0.17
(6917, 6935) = 0.15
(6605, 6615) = 0.04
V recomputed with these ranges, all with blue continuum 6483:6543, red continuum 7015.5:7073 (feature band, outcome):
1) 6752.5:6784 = 6.4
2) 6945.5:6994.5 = 1.9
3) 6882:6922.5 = 7.8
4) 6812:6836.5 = 5.6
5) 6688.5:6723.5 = 6.3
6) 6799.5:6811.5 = 3.0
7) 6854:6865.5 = 3.0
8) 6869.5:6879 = 2.1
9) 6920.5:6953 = 2.9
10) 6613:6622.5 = 0.4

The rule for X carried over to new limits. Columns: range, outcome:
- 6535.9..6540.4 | 7.5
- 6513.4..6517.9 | 7.23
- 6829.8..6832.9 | 5.65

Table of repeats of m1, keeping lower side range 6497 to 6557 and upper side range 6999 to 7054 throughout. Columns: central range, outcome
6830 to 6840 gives 2.4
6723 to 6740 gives 3.9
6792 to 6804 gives 3.1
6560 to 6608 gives 1.4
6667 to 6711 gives 6.8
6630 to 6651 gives 1.9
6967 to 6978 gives 0.8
